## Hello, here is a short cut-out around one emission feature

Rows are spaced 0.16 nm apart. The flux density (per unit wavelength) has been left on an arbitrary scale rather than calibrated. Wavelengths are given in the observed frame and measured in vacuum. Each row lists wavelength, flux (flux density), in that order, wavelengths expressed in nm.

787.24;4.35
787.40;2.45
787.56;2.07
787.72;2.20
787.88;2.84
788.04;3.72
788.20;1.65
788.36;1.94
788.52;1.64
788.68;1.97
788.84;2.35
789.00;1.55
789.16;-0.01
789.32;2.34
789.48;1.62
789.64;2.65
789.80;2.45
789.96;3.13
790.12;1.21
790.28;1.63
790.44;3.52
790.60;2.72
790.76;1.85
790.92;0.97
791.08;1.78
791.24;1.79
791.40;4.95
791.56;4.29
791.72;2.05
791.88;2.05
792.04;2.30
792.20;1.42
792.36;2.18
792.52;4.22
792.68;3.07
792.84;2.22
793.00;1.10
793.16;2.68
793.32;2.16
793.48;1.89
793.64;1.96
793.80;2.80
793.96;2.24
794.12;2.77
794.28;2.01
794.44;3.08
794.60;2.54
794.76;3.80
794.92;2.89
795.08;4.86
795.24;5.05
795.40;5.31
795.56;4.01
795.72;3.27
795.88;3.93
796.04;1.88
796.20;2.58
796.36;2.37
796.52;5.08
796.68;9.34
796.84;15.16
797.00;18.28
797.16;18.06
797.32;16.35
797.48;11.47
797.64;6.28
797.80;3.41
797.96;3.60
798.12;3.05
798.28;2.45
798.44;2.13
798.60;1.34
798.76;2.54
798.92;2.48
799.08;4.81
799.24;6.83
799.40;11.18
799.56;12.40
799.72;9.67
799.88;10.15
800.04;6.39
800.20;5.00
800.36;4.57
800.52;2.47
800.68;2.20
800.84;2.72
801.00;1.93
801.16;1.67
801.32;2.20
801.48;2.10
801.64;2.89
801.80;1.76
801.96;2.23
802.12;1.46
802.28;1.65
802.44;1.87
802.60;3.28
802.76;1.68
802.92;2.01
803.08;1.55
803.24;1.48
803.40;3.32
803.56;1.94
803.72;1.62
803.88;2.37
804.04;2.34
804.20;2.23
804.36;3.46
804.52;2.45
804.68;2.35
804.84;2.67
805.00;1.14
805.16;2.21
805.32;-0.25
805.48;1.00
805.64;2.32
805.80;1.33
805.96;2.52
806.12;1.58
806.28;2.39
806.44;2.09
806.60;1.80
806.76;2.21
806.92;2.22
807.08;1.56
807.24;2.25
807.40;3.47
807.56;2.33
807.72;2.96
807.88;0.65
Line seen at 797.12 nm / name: H-alpha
